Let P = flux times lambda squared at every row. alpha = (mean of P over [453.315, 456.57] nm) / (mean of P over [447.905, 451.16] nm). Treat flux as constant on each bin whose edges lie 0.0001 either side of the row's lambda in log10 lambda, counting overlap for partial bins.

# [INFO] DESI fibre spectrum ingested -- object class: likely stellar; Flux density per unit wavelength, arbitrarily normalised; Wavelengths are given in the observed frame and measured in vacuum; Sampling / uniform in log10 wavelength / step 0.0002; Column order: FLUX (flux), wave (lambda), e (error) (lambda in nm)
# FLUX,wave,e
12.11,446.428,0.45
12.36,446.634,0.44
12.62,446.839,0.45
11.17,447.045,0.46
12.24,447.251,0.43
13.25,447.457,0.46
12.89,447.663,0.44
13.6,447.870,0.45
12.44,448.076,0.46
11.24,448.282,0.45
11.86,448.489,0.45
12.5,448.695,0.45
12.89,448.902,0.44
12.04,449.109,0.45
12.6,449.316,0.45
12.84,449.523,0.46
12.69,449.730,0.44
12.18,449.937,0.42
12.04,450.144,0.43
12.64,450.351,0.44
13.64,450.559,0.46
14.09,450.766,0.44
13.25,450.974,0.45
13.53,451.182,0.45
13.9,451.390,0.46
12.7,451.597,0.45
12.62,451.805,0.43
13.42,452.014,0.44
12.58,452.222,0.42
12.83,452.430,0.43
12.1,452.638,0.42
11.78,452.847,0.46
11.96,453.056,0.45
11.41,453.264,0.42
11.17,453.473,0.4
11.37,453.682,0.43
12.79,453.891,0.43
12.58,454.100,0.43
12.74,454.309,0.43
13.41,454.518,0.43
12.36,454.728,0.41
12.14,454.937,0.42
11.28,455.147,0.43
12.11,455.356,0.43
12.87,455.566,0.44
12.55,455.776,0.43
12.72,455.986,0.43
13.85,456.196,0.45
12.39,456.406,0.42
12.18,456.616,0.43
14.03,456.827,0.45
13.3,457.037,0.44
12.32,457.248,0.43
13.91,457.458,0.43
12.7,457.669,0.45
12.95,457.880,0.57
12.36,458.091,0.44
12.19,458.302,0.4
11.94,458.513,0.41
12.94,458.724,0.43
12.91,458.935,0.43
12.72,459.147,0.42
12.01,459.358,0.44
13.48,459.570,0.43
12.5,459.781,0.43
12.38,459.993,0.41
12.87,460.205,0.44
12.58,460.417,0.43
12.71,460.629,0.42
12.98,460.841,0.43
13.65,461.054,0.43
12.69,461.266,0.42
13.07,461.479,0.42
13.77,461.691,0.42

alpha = 1.0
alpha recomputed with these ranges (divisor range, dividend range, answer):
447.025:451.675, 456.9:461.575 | 1.05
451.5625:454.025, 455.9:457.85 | 1.09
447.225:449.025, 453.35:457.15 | 1.03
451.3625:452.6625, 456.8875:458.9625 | 1.02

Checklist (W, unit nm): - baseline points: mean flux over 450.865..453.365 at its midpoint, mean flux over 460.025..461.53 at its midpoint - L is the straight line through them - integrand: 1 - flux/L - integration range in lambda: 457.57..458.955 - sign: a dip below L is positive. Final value 0.03 nm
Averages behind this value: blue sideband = 12.7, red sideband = 12.9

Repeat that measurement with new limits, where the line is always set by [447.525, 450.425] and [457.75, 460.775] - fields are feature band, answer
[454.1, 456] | 0.01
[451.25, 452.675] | -0.05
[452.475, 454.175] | 0.08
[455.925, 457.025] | -0.04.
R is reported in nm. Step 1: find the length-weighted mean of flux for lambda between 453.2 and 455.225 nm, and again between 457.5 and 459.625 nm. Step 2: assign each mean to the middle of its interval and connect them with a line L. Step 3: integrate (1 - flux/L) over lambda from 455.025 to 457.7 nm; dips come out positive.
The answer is -0.085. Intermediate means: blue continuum 12.1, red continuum 12.6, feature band 12.8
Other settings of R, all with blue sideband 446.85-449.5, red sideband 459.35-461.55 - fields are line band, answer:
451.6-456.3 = 0.08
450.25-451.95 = -0.11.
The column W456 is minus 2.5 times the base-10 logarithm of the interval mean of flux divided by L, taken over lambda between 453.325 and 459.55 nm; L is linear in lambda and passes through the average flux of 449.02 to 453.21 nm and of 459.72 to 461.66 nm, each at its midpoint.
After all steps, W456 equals 0.020 mag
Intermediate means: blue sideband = 12.8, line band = 12.6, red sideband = 12.9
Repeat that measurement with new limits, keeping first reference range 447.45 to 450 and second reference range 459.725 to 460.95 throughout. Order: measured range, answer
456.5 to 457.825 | -0.04 mag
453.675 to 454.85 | 0.00 mag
